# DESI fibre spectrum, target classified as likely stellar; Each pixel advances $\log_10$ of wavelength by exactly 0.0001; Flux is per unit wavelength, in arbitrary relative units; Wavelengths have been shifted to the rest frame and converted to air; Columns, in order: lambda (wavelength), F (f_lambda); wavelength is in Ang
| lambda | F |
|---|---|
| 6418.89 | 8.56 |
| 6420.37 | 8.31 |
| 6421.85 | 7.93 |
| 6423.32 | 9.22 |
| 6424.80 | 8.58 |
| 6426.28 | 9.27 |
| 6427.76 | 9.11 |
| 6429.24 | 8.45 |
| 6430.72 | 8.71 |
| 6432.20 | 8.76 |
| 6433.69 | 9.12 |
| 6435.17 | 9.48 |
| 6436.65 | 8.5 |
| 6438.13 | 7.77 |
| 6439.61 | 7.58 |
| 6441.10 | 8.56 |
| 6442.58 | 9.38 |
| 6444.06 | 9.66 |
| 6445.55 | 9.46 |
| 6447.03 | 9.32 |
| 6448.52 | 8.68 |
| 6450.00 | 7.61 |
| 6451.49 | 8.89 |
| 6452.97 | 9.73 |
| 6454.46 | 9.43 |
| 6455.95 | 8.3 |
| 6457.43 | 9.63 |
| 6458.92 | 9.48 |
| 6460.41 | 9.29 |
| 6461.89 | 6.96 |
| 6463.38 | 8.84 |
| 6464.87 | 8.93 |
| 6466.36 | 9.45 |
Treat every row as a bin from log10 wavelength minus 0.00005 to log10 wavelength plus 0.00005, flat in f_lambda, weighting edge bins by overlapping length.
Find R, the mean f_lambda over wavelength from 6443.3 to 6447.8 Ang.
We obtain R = 9.47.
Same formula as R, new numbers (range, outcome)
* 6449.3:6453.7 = 8.75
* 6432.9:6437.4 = 9.02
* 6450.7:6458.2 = 9.18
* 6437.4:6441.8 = 7.96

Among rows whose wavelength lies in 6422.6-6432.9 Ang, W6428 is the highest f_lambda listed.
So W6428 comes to 9.27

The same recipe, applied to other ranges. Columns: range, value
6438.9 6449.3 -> 9.66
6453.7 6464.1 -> 9.63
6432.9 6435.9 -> 9.48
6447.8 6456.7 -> 9.73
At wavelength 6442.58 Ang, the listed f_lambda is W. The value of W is 9.38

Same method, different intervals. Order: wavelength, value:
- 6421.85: 7.93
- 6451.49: 8.89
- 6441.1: 8.56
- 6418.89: 8.56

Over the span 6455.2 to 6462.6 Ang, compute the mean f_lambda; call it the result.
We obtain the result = 8.75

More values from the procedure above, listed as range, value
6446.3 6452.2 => 8.61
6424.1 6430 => 8.85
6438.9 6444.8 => 8.8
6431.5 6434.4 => 8.91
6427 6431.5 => 8.76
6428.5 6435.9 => 8.9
